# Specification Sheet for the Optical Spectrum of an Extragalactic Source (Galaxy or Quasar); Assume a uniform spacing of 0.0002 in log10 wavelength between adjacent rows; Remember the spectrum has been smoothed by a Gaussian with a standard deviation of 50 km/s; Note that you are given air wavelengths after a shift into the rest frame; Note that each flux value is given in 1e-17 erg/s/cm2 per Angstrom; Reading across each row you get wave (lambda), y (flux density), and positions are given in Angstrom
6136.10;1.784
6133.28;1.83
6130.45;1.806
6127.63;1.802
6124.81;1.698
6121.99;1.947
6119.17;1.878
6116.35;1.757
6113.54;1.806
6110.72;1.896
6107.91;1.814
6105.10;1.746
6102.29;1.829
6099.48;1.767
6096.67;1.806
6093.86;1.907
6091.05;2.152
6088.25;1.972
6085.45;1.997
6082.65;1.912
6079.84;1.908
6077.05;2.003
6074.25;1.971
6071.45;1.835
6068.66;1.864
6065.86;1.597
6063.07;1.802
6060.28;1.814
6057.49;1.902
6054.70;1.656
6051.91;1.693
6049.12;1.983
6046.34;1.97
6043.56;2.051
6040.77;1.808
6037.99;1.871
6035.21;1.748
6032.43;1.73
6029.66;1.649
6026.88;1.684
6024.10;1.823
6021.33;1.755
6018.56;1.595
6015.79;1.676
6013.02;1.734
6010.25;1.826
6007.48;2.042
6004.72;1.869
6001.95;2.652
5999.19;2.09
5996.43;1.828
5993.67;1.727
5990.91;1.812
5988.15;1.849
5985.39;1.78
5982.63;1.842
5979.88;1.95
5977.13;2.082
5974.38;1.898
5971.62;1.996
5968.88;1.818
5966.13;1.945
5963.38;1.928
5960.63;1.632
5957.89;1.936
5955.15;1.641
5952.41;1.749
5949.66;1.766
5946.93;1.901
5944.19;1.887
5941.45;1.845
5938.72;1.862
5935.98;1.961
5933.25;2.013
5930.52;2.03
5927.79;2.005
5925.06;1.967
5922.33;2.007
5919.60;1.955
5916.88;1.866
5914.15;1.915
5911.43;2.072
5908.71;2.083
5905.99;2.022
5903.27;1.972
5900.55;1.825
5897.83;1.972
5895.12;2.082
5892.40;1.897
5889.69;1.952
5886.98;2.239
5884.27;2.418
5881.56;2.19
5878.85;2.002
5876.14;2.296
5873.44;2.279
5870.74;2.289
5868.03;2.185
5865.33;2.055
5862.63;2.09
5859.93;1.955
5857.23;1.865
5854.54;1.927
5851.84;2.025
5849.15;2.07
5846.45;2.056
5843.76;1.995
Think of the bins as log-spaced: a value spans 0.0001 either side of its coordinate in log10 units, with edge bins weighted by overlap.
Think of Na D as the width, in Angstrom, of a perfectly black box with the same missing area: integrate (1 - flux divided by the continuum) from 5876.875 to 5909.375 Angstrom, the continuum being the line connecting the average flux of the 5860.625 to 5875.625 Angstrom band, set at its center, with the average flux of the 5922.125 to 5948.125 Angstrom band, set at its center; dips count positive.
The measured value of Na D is 0.5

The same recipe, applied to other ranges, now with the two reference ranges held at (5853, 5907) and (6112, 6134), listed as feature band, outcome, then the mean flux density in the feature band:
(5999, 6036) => 1.68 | 1.84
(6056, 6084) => 0.17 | 1.86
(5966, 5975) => 0.31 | 1.91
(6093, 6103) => 0.10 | 1.82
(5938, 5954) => 1.39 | 1.83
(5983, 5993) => 0.76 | 1.81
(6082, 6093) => -0.93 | 2.01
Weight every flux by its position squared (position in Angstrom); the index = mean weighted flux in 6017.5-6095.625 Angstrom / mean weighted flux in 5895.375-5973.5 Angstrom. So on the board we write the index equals 1.00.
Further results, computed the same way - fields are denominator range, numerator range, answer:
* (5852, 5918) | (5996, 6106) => 0.96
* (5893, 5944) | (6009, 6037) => 0.91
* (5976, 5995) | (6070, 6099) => 1.08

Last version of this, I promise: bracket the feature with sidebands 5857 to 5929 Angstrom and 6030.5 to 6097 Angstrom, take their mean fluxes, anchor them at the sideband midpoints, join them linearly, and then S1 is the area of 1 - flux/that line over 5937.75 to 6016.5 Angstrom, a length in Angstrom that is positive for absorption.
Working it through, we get 3.3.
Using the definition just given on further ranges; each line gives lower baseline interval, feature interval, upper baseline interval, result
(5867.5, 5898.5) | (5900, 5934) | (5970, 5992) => 1.4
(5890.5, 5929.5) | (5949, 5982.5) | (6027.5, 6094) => 1.2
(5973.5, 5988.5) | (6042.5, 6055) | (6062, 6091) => 0.1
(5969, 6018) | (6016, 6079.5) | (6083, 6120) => 2.8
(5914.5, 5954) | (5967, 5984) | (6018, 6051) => -0.6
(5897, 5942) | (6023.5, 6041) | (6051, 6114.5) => 1.3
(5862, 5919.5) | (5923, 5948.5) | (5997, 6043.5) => 0.7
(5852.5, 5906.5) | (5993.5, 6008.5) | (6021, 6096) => -1.0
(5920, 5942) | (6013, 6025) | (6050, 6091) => 1.2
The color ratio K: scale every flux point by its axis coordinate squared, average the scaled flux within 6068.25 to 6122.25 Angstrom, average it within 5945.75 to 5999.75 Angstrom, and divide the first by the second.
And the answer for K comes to 1.06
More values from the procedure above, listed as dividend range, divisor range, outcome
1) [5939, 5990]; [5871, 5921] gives 0.92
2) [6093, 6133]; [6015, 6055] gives 1.04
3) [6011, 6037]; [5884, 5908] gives 0.88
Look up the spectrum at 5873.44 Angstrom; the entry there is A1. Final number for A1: 2.279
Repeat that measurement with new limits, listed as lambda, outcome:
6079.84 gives 1.908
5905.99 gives 2.022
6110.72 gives 1.896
